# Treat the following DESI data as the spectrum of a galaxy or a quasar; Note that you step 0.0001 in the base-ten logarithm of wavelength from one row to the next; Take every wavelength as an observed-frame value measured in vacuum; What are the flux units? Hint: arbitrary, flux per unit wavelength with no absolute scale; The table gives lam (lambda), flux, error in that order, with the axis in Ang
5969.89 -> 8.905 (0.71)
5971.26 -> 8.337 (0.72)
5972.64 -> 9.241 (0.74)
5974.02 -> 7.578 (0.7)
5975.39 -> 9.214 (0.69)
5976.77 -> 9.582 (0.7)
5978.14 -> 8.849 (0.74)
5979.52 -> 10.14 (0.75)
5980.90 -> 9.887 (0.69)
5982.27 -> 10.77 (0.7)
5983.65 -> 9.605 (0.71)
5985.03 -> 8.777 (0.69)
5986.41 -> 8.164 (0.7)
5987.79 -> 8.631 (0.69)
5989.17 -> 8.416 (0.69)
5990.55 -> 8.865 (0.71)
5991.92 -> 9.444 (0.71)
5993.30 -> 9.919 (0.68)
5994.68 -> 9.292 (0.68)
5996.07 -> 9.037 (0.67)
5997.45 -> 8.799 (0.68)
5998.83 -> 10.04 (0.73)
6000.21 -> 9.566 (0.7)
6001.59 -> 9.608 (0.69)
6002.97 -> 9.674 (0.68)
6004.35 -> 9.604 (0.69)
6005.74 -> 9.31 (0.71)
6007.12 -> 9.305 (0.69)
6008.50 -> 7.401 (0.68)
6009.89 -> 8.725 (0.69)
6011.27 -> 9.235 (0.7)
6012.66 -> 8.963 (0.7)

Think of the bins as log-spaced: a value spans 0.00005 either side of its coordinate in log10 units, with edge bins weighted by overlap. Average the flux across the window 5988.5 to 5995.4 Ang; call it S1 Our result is 9.19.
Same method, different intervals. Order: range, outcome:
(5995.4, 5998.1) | 8.92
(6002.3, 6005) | 9.65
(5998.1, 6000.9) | 9.8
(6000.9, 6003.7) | 9.66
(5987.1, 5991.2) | 8.63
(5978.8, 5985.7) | 9.83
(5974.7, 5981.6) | 9.55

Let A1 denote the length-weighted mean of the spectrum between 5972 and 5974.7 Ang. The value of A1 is 8.38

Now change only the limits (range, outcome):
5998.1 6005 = 9.71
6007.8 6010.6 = 8.08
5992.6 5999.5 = 9.41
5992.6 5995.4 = 9.57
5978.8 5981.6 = 10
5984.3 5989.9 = 8.5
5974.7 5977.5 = 9.41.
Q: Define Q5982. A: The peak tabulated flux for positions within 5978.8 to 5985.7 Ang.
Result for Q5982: 10.77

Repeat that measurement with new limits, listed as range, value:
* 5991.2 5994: 9.919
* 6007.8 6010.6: 8.725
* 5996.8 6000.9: 10.04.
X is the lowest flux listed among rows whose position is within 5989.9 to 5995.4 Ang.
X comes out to 8.865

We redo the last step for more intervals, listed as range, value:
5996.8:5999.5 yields 8.799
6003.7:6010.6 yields 7.401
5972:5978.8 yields 7.578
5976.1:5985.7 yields 8.777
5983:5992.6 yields 8.164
